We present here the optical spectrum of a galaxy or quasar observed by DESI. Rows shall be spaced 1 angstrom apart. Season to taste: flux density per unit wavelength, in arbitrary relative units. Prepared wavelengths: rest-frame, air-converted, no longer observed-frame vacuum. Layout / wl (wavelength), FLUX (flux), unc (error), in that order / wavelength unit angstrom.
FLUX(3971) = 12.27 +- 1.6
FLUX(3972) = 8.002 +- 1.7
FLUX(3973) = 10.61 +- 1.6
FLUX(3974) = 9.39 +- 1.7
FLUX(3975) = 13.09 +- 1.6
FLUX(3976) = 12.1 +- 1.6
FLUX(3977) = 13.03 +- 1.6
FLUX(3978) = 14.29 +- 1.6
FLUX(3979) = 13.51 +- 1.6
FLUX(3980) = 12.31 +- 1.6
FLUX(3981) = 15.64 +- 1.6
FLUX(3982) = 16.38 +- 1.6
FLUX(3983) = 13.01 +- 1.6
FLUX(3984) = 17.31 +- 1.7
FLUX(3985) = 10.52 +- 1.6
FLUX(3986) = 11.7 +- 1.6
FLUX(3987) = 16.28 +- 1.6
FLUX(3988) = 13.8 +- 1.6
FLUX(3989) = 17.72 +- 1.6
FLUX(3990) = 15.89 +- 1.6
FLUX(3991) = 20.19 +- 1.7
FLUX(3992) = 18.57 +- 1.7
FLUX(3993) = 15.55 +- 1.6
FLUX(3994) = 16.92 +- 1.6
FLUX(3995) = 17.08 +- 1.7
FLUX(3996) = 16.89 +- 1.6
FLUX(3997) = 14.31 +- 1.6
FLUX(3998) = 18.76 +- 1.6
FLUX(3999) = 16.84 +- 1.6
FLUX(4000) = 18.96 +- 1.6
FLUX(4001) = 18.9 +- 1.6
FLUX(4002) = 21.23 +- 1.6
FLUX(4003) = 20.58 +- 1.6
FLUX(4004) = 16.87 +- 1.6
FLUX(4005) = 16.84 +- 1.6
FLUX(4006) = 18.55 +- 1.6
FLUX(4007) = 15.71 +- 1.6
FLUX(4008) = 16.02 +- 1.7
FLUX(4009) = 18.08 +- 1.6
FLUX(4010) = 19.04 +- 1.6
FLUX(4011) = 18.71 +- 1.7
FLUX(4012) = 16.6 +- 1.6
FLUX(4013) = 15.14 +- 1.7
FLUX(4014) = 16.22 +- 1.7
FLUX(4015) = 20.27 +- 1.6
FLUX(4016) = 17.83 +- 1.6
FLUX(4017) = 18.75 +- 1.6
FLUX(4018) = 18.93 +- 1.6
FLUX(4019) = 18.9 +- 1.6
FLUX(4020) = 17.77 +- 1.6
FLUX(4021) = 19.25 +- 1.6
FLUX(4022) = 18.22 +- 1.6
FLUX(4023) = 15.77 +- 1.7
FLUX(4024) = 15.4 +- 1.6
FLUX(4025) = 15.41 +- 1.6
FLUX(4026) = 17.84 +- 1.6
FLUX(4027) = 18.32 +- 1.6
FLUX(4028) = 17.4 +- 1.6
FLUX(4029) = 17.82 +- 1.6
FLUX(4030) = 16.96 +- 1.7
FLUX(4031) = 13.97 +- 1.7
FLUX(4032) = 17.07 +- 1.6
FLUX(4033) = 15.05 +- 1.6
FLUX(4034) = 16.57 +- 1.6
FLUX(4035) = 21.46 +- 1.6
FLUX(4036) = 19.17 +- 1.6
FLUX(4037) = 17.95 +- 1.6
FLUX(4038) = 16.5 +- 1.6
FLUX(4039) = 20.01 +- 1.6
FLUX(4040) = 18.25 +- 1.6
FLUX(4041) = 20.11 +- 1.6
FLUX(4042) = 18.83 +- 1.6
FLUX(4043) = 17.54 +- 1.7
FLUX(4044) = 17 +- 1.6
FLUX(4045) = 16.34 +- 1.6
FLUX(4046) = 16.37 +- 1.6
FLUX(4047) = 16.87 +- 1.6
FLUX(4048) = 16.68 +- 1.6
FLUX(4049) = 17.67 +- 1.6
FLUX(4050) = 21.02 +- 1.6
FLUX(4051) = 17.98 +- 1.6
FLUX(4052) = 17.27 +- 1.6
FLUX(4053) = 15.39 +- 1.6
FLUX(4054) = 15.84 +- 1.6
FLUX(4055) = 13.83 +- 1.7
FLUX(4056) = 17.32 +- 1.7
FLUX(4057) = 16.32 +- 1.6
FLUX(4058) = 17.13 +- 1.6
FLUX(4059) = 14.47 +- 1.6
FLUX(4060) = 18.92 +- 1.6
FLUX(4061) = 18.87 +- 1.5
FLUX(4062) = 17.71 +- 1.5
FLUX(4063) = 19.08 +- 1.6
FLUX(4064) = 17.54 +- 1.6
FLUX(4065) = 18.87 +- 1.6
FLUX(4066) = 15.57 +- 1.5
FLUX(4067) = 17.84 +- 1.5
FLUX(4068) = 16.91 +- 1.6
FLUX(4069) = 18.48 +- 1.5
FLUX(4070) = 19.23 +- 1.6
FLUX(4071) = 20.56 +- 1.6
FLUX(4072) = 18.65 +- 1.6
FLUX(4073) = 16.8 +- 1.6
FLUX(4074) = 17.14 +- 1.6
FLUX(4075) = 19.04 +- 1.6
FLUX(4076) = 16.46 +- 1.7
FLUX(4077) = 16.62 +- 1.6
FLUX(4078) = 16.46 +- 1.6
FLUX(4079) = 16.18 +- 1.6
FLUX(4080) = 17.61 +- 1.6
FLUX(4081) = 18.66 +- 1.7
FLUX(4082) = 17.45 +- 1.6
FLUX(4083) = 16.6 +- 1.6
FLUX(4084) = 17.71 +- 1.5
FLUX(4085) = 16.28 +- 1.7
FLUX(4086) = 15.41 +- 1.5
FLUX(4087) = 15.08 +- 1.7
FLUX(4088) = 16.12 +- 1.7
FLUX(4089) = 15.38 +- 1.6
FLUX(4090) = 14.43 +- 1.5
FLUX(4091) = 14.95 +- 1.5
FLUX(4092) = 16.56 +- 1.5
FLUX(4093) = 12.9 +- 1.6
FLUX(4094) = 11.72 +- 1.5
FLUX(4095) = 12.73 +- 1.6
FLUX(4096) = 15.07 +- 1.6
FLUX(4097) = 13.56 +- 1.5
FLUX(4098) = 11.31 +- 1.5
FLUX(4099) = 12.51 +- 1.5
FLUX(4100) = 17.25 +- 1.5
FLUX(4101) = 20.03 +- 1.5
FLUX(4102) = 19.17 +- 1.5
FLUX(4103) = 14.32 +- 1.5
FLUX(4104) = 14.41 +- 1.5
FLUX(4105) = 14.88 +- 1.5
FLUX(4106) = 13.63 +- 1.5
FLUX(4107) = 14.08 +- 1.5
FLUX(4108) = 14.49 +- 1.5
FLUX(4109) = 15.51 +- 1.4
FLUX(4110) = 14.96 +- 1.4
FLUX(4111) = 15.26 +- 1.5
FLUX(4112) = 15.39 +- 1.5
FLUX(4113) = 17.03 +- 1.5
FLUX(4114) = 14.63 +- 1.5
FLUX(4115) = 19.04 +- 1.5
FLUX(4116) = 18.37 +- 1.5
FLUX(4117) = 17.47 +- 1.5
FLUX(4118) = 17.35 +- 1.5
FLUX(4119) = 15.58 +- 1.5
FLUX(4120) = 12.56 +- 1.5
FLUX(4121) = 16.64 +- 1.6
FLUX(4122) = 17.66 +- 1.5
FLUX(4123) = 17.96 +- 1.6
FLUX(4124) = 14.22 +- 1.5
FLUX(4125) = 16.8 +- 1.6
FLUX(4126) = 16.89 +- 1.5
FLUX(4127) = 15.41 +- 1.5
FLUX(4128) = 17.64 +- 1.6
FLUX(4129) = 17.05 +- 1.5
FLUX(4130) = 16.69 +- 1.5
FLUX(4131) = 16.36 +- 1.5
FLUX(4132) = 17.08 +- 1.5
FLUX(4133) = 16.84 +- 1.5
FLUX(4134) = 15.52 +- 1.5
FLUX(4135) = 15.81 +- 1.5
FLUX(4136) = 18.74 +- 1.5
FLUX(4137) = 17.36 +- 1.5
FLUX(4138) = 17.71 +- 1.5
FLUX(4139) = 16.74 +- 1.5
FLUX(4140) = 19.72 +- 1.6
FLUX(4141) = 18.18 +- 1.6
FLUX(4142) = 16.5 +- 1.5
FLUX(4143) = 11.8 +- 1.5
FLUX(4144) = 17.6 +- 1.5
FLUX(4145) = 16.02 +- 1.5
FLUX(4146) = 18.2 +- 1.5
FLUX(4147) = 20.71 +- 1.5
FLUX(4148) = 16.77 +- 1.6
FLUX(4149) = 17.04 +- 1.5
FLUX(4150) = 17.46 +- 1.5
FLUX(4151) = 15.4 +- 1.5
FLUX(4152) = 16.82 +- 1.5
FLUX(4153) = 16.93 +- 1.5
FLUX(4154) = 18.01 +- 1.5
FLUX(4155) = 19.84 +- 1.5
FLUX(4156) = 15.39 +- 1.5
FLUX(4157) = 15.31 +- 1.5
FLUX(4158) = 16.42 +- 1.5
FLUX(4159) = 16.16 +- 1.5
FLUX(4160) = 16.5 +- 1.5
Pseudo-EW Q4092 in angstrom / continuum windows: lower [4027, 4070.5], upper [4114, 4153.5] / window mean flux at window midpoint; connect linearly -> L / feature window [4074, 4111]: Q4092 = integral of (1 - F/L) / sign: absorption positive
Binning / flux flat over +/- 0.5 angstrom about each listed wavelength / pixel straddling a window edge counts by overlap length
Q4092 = 3.46 angstrom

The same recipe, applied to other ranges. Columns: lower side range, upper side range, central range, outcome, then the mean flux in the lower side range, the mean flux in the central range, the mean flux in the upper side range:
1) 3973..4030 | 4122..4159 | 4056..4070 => -0.7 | 16.5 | 17.6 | 16.9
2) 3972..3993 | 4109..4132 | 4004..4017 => -2.5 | 14.1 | 17.4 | 16.4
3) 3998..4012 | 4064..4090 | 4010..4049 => 0.5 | 18.1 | 17.6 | 17.2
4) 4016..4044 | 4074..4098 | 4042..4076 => -1.6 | 17.7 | 17.5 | 15.7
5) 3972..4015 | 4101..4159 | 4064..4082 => -1.6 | 15.9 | 17.7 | 16.5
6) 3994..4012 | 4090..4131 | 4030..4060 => -0.6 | 17.8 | 17.3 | 15.6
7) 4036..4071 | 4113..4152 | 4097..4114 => 1.9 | 17.6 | 15.2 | 16.8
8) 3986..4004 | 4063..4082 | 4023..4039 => 0.3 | 17.4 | 17.2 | 17.7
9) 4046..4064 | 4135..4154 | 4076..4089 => 0.4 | 17.2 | 16.6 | 17.2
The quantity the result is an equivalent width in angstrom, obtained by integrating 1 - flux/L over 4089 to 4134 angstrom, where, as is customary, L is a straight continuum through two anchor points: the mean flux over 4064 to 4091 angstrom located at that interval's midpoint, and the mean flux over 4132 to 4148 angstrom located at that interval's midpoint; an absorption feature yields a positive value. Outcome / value 3.9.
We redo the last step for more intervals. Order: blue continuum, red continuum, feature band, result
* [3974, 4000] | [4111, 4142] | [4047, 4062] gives -1.0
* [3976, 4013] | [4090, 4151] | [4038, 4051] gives -1.4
